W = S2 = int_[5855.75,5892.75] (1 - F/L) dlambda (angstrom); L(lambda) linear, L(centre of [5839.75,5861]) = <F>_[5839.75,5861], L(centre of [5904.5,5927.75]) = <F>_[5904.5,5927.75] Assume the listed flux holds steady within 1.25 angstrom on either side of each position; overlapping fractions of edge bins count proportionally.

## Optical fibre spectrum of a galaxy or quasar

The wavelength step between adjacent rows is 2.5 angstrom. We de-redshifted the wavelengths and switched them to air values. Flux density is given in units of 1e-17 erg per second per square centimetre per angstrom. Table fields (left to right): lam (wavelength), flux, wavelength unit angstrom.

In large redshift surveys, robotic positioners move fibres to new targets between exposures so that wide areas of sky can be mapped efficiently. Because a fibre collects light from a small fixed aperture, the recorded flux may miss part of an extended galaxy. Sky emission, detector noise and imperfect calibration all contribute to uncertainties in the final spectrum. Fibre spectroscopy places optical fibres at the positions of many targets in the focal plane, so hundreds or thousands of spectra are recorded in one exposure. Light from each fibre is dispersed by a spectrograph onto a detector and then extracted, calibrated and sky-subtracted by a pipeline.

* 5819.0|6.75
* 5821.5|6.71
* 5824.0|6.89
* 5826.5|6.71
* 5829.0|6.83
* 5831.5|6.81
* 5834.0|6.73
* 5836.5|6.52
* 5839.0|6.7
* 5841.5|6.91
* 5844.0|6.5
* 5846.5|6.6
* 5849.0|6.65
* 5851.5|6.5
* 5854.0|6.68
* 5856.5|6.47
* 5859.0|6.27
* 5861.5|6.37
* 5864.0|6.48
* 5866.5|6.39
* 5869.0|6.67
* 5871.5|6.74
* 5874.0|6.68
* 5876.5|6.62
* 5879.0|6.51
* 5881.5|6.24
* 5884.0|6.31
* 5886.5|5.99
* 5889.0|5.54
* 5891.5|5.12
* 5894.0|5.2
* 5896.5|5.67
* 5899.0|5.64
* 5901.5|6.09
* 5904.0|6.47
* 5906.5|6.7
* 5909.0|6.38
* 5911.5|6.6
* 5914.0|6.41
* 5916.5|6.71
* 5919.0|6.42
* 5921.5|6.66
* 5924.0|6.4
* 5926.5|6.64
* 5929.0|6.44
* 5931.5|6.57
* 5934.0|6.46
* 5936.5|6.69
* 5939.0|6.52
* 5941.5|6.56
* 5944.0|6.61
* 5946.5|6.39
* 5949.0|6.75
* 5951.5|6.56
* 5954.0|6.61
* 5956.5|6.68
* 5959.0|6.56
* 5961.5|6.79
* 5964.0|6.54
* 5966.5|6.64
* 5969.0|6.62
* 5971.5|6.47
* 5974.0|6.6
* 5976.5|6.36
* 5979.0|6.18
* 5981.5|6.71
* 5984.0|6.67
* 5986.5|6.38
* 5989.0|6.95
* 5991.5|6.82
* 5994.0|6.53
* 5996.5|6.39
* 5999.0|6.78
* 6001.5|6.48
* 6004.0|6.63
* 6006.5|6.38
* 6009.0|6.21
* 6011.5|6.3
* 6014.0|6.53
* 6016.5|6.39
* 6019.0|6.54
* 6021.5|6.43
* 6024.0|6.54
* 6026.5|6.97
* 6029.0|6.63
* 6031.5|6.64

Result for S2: 1.5 angstrom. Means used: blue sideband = 6.57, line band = 6.29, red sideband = 6.54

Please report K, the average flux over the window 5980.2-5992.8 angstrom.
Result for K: 6.7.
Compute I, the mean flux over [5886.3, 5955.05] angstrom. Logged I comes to 6.32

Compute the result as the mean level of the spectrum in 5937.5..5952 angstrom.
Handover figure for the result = 6.57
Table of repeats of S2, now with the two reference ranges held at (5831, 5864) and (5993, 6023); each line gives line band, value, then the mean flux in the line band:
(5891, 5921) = 1.8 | 6.16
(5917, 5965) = -0.4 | 6.57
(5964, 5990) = -0.3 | 6.55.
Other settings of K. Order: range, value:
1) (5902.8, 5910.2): 6.52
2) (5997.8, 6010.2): 6.5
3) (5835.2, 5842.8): 6.71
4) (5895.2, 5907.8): 6.11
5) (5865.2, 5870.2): 6.53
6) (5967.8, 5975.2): 6.56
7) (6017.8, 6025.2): 6.5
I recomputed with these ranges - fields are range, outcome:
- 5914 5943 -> 6.55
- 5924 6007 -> 6.57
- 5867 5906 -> 6.12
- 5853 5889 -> 6.43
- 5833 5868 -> 6.55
